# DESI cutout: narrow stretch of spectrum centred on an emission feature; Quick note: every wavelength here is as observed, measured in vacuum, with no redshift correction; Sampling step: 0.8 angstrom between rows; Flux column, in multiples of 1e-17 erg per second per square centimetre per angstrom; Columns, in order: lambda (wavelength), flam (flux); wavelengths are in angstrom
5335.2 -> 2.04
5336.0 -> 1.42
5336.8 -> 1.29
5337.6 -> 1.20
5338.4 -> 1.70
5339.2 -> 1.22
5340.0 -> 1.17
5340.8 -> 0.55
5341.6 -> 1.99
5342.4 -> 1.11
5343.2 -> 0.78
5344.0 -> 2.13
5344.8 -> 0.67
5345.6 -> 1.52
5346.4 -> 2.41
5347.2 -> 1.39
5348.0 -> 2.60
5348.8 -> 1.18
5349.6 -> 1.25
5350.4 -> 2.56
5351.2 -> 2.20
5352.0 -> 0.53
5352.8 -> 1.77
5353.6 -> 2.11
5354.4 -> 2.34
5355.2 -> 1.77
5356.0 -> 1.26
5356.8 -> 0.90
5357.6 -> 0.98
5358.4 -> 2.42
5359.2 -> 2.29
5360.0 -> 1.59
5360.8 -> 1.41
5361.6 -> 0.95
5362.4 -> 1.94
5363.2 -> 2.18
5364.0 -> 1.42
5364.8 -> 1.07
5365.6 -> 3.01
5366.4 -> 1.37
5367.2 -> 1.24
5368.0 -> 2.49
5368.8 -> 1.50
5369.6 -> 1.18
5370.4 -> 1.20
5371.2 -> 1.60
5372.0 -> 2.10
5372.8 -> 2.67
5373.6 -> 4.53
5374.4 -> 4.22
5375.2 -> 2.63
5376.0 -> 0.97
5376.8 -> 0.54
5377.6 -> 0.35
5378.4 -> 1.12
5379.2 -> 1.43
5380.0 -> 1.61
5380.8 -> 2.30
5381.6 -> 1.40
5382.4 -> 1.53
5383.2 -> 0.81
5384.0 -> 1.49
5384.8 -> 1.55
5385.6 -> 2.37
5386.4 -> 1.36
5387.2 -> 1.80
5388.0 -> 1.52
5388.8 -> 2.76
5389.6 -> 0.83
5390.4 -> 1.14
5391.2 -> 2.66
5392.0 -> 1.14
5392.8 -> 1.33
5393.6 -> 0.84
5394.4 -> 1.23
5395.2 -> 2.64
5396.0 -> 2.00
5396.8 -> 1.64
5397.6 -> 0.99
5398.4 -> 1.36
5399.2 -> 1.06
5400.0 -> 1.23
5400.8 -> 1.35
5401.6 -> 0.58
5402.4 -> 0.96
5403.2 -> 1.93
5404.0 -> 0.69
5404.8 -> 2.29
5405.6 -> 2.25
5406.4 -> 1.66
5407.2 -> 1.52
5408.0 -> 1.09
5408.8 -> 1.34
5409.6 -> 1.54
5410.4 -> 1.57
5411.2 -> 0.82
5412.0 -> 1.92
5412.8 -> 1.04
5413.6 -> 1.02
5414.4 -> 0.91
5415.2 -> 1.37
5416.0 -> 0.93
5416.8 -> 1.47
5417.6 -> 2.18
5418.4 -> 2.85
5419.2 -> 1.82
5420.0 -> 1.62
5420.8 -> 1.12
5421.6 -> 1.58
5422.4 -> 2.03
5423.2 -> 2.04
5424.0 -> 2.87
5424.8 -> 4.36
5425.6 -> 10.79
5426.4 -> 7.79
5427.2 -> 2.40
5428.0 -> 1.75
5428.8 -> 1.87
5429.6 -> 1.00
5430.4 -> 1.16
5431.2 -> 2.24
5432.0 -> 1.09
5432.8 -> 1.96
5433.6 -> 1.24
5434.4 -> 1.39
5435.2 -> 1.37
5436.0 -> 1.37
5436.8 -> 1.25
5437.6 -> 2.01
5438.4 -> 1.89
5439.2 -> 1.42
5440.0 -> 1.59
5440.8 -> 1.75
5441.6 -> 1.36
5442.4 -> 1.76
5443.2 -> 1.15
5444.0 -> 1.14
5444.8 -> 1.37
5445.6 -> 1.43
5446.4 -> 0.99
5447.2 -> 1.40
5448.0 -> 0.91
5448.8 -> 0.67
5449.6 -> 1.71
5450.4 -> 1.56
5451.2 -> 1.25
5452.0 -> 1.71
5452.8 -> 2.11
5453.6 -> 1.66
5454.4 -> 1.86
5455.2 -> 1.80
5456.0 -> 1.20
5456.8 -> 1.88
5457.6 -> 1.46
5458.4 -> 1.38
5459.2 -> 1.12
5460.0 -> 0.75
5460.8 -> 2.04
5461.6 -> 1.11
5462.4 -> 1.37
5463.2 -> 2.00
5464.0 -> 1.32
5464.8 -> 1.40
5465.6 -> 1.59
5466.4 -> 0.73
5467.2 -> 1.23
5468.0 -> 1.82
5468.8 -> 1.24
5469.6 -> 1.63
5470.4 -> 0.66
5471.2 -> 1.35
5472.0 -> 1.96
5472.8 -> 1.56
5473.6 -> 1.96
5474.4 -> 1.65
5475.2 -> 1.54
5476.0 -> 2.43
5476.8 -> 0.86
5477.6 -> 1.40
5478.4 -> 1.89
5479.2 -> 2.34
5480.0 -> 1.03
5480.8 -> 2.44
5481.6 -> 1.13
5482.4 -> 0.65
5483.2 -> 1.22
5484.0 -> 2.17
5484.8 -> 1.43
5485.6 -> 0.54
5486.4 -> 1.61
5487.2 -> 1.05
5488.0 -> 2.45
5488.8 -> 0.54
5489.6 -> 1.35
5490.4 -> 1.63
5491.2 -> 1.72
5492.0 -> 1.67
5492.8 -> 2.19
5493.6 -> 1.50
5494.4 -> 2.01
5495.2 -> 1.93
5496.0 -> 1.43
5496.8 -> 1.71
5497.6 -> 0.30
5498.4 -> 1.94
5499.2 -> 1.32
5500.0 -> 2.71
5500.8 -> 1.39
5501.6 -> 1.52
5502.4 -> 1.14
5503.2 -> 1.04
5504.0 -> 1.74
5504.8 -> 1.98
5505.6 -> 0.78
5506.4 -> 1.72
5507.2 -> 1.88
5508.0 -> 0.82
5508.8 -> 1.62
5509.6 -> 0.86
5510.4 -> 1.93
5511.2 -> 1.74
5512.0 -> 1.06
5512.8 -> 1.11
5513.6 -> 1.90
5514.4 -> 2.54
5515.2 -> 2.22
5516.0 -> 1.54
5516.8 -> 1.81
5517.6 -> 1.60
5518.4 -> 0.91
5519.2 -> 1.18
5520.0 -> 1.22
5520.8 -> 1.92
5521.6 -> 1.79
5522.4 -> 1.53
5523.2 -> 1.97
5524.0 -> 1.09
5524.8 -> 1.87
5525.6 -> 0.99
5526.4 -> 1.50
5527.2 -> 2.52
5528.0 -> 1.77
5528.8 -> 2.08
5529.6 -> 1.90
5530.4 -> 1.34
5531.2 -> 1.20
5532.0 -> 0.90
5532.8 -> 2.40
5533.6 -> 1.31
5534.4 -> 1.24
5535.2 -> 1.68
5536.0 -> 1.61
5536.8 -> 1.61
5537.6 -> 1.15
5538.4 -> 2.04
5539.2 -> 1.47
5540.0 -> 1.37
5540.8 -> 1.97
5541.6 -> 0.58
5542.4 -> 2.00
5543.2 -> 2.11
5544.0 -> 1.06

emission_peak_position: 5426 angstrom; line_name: [O III] 5007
